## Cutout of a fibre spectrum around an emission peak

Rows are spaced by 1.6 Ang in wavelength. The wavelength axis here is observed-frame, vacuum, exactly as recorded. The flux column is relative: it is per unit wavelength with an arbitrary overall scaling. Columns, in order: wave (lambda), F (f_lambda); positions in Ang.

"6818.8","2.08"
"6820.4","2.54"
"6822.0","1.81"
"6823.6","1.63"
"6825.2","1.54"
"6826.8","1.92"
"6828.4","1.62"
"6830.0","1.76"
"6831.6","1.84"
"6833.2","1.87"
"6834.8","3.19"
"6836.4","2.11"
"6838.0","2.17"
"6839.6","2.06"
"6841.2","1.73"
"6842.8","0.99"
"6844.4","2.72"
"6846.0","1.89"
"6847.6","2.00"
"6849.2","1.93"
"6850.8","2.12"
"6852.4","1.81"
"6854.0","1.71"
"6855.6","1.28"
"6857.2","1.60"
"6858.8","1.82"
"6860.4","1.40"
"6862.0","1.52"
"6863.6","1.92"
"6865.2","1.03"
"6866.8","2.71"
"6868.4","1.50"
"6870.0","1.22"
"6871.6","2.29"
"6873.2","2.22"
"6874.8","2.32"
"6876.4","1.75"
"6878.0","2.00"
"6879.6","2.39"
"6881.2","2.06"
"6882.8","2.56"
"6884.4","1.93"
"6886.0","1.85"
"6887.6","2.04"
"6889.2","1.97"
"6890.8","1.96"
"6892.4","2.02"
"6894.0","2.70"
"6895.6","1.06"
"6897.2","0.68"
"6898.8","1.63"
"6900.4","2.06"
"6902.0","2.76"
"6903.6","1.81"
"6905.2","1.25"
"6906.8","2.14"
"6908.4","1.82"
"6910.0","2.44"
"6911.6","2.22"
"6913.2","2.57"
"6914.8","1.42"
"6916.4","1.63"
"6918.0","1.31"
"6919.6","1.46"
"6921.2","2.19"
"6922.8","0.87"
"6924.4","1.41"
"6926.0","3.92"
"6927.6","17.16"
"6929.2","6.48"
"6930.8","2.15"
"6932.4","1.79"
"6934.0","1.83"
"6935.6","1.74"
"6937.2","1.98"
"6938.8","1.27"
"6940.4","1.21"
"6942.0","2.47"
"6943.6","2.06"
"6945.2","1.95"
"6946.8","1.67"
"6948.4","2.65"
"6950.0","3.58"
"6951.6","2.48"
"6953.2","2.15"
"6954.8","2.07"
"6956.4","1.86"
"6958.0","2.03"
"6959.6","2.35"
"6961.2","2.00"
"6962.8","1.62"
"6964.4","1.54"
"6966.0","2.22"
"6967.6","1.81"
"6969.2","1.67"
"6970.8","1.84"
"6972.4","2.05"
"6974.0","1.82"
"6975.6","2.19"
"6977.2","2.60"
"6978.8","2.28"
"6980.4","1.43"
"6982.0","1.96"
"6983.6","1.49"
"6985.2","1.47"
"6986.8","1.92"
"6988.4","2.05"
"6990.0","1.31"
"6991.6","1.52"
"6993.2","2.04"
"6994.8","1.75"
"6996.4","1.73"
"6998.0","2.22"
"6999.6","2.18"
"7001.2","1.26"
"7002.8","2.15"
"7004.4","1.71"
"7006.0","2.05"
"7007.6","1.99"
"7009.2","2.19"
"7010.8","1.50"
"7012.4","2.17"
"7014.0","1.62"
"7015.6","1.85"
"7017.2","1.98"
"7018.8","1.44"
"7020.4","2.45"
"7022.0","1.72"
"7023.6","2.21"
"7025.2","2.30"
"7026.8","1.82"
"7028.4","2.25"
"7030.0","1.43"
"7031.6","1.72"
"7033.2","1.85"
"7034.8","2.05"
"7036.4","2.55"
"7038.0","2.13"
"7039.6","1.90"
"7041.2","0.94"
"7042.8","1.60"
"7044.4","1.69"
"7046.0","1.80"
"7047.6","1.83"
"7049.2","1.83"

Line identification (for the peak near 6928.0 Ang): H-alpha 6563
